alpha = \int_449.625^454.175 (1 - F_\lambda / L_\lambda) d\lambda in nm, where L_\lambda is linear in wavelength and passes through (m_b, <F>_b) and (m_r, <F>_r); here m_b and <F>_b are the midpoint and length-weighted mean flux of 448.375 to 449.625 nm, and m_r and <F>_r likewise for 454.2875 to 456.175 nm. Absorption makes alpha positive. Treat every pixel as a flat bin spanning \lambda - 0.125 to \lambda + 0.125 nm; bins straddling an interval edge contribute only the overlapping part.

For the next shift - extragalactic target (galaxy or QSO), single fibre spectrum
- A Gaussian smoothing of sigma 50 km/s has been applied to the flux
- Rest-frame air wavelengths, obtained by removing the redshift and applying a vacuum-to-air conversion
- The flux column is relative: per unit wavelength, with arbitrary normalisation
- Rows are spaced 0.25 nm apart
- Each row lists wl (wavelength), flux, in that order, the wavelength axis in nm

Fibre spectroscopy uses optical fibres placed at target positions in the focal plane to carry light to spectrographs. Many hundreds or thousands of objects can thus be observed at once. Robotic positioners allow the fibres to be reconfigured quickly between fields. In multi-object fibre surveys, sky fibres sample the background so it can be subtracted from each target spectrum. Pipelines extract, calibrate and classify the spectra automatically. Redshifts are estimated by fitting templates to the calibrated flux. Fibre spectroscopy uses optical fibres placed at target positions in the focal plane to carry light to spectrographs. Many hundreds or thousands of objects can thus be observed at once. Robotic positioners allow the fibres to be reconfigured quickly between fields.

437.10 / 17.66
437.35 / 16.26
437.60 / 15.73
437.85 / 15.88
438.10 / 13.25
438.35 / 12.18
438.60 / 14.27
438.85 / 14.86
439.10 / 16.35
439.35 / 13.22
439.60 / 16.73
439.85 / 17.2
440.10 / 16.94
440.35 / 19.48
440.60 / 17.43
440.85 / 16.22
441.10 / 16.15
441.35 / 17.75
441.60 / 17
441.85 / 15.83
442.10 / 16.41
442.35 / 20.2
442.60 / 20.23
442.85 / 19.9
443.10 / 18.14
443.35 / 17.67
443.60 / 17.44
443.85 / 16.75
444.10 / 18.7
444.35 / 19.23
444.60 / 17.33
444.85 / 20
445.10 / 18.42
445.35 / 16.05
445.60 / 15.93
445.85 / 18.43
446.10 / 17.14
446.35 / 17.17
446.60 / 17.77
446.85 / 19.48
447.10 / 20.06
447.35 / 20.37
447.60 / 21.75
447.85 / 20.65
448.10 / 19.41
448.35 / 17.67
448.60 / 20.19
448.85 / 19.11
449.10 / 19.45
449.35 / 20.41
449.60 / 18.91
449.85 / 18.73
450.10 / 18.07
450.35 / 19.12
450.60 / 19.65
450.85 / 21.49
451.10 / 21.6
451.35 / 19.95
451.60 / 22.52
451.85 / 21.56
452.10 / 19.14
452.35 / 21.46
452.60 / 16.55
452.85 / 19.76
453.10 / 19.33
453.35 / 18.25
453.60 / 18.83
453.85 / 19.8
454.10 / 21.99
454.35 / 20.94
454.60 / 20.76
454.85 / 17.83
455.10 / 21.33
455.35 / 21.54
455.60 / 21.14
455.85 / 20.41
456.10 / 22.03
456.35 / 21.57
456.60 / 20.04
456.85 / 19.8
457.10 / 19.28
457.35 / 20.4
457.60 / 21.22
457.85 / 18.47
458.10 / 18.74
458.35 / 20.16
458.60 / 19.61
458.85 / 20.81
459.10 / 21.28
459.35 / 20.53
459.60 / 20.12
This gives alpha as 0.05 nm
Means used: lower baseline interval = 19.5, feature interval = 19.8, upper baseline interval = 20.7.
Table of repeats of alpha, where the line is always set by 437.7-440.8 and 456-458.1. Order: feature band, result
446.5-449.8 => -0.31 nm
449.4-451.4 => -0.13 nm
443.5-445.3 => -0.13 nm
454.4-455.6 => -0.05 nm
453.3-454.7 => -0.05 nm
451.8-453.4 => -0.03 nm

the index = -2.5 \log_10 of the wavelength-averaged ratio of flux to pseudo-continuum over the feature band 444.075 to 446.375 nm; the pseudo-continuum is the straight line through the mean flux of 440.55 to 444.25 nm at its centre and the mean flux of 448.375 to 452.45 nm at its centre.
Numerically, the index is 0.04 mag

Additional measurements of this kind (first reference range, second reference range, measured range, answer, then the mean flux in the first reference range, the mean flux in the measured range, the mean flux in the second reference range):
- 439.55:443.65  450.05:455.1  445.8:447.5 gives 0.00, 17.7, 18.7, 20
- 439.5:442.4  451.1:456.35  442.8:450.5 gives -0.01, 17.2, 18.7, 20.3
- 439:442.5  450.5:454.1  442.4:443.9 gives -0.06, 16.9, 18.5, 20.1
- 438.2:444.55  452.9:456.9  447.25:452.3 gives -0.05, 17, 20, 20.3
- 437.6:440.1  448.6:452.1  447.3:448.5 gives -0.06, 15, 19.9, 20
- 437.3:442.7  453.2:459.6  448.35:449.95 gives -0.05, 16.3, 19.3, 20.3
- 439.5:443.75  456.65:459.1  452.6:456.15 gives -0.04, 17.7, 20.1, 19.9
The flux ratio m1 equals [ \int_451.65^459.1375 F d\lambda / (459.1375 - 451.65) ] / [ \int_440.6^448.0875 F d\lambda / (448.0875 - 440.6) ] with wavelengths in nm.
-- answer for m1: 1.11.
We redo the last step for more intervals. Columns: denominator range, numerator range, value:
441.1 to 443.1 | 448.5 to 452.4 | 1.11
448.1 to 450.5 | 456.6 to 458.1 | 1.03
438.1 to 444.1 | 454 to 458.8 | 1.21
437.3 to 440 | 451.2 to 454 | 1.31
